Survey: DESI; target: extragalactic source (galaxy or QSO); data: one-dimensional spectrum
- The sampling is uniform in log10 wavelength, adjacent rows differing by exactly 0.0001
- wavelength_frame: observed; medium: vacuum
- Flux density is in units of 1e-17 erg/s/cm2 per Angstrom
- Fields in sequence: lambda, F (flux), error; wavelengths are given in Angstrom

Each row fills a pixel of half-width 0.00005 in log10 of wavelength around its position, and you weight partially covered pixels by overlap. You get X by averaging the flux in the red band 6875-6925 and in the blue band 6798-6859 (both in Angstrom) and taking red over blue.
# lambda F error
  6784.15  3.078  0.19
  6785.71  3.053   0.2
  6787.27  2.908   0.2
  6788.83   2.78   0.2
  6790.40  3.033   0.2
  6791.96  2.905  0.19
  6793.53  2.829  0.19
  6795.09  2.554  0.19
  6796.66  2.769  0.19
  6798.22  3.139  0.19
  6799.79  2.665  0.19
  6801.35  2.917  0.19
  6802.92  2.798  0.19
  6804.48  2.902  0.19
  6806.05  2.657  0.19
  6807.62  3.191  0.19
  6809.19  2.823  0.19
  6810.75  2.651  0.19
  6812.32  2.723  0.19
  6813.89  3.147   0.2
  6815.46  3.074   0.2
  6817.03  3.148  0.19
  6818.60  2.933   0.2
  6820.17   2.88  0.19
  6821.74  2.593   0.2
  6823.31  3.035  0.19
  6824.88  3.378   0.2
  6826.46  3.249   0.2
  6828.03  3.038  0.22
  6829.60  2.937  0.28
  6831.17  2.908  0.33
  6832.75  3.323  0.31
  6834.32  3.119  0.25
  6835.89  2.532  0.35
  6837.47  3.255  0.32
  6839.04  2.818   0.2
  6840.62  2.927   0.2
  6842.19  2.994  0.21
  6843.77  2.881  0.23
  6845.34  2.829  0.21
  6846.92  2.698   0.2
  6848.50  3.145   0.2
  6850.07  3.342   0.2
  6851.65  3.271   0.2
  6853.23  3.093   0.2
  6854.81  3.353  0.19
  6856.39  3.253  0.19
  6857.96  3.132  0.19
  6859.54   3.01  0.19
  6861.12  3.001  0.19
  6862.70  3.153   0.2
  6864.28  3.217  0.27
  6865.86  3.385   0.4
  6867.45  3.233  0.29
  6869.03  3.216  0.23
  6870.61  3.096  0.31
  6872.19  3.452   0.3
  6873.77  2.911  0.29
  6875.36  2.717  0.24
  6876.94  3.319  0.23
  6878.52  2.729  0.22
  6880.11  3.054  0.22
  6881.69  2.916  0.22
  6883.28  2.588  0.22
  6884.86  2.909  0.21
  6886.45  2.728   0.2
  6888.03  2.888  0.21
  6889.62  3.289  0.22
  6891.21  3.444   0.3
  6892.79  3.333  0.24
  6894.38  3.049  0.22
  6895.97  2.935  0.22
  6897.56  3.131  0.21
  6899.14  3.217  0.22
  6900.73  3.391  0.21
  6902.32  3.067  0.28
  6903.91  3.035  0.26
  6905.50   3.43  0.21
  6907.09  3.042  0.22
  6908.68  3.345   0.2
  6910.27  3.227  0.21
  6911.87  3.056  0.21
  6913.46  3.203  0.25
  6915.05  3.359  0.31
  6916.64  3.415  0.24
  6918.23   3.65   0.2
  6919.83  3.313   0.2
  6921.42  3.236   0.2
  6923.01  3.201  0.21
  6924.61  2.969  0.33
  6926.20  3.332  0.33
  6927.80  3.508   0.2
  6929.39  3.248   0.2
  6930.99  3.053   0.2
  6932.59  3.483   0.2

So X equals 1.0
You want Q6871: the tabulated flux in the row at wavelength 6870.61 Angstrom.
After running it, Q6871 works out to 3.096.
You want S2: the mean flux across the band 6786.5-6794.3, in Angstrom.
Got 2.89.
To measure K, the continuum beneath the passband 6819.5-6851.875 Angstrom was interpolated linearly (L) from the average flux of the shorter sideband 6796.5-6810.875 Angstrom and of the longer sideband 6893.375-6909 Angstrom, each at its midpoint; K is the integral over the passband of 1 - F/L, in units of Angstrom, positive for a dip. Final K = -0.44 Angstrom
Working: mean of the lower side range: 2.87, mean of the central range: 3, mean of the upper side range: 3.16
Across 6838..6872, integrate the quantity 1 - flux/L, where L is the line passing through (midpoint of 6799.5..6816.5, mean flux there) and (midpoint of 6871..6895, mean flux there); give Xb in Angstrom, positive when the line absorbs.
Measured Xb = -1.55 Angstrom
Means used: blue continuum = 2.88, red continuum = 3.02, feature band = 3.11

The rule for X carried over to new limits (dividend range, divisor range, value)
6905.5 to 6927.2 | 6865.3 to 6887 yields 1.08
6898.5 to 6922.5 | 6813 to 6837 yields 1.08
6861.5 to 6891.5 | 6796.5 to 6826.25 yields 1.04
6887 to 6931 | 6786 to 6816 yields 1.13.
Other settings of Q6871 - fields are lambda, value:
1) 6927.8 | 3.508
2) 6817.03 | 3.148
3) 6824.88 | 3.378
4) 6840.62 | 2.927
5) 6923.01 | 3.201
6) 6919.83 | 3.313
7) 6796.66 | 2.769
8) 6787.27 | 2.908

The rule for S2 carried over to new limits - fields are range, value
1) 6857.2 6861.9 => 3.05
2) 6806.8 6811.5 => 2.89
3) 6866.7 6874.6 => 3.18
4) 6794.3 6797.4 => 2.66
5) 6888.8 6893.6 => 3.35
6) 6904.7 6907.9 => 3.24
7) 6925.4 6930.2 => 3.36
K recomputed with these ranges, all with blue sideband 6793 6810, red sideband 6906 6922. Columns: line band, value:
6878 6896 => 1.06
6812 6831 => -0.61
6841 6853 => 0.00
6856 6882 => 0.01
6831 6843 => -0.03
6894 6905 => 0.35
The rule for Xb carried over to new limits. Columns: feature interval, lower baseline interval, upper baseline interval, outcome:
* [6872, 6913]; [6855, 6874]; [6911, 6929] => 2.0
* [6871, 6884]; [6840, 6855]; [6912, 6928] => 0.8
